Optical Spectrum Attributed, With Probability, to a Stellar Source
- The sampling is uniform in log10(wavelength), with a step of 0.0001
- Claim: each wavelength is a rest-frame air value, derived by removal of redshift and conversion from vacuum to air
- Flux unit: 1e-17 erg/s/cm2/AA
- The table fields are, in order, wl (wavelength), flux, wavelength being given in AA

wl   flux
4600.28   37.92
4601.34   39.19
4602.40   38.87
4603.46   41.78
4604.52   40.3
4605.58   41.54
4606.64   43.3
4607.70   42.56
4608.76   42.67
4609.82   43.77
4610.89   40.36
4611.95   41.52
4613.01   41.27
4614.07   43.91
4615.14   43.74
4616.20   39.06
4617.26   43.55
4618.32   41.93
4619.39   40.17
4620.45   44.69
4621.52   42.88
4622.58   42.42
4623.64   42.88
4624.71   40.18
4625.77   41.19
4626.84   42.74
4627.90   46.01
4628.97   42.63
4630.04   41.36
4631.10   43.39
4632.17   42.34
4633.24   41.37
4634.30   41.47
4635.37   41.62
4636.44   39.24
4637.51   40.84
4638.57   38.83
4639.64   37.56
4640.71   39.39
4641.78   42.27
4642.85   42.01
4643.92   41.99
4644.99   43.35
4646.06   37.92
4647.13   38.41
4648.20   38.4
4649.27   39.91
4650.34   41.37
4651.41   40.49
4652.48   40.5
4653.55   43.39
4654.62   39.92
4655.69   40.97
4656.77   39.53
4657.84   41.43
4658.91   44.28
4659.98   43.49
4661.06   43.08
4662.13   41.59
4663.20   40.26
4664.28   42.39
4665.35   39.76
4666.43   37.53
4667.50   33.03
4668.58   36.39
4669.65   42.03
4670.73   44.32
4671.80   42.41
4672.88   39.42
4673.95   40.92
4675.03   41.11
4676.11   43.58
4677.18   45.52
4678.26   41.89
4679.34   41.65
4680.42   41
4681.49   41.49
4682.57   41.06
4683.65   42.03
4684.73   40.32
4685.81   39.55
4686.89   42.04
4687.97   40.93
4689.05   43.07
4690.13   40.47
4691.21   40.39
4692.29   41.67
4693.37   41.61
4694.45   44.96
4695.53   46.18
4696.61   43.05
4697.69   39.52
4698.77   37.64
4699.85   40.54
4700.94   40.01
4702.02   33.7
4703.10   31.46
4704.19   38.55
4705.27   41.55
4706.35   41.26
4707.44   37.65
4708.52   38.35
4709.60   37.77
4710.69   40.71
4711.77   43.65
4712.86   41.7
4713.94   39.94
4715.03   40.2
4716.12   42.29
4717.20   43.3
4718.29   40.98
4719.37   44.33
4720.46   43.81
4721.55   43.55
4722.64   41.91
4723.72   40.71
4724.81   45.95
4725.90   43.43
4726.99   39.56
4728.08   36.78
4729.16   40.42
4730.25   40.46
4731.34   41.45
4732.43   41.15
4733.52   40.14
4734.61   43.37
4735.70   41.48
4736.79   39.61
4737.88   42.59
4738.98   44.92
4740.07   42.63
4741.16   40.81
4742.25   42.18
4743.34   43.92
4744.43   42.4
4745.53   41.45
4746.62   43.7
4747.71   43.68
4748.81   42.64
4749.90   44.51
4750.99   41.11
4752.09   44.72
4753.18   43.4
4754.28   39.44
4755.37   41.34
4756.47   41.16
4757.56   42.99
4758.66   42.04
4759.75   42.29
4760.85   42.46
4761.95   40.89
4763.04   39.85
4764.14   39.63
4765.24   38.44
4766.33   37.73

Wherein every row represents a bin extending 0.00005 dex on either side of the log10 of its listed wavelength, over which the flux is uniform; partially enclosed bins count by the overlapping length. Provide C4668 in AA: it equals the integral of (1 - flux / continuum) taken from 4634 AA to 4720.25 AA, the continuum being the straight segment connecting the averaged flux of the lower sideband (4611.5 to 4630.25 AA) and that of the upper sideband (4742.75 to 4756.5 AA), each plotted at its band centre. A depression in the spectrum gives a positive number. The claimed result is 3.5 AA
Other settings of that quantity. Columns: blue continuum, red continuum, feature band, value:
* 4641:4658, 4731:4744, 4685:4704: 0.47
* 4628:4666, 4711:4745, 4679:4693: 0.09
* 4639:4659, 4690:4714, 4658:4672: -0.12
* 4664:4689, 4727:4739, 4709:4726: -0.50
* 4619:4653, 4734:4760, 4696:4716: 1.24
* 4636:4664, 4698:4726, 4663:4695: -0.34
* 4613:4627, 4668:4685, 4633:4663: 0.73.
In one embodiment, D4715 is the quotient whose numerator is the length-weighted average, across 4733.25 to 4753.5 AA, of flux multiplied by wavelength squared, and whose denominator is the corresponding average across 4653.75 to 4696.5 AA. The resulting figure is 1.1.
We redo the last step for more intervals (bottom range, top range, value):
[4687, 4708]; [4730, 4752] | 1.07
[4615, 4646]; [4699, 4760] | 1.03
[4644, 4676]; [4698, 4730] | 1.02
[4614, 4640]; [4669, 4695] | 1.02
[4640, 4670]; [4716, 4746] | 1.07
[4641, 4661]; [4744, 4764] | 1.07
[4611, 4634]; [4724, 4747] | 1.04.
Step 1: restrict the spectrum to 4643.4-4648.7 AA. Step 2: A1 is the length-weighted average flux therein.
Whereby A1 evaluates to 40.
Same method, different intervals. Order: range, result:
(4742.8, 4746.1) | 42.6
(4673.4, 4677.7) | 42.8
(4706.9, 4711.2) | 38.6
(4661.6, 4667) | 40.3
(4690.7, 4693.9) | 41.2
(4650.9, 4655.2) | 41.1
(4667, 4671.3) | 39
